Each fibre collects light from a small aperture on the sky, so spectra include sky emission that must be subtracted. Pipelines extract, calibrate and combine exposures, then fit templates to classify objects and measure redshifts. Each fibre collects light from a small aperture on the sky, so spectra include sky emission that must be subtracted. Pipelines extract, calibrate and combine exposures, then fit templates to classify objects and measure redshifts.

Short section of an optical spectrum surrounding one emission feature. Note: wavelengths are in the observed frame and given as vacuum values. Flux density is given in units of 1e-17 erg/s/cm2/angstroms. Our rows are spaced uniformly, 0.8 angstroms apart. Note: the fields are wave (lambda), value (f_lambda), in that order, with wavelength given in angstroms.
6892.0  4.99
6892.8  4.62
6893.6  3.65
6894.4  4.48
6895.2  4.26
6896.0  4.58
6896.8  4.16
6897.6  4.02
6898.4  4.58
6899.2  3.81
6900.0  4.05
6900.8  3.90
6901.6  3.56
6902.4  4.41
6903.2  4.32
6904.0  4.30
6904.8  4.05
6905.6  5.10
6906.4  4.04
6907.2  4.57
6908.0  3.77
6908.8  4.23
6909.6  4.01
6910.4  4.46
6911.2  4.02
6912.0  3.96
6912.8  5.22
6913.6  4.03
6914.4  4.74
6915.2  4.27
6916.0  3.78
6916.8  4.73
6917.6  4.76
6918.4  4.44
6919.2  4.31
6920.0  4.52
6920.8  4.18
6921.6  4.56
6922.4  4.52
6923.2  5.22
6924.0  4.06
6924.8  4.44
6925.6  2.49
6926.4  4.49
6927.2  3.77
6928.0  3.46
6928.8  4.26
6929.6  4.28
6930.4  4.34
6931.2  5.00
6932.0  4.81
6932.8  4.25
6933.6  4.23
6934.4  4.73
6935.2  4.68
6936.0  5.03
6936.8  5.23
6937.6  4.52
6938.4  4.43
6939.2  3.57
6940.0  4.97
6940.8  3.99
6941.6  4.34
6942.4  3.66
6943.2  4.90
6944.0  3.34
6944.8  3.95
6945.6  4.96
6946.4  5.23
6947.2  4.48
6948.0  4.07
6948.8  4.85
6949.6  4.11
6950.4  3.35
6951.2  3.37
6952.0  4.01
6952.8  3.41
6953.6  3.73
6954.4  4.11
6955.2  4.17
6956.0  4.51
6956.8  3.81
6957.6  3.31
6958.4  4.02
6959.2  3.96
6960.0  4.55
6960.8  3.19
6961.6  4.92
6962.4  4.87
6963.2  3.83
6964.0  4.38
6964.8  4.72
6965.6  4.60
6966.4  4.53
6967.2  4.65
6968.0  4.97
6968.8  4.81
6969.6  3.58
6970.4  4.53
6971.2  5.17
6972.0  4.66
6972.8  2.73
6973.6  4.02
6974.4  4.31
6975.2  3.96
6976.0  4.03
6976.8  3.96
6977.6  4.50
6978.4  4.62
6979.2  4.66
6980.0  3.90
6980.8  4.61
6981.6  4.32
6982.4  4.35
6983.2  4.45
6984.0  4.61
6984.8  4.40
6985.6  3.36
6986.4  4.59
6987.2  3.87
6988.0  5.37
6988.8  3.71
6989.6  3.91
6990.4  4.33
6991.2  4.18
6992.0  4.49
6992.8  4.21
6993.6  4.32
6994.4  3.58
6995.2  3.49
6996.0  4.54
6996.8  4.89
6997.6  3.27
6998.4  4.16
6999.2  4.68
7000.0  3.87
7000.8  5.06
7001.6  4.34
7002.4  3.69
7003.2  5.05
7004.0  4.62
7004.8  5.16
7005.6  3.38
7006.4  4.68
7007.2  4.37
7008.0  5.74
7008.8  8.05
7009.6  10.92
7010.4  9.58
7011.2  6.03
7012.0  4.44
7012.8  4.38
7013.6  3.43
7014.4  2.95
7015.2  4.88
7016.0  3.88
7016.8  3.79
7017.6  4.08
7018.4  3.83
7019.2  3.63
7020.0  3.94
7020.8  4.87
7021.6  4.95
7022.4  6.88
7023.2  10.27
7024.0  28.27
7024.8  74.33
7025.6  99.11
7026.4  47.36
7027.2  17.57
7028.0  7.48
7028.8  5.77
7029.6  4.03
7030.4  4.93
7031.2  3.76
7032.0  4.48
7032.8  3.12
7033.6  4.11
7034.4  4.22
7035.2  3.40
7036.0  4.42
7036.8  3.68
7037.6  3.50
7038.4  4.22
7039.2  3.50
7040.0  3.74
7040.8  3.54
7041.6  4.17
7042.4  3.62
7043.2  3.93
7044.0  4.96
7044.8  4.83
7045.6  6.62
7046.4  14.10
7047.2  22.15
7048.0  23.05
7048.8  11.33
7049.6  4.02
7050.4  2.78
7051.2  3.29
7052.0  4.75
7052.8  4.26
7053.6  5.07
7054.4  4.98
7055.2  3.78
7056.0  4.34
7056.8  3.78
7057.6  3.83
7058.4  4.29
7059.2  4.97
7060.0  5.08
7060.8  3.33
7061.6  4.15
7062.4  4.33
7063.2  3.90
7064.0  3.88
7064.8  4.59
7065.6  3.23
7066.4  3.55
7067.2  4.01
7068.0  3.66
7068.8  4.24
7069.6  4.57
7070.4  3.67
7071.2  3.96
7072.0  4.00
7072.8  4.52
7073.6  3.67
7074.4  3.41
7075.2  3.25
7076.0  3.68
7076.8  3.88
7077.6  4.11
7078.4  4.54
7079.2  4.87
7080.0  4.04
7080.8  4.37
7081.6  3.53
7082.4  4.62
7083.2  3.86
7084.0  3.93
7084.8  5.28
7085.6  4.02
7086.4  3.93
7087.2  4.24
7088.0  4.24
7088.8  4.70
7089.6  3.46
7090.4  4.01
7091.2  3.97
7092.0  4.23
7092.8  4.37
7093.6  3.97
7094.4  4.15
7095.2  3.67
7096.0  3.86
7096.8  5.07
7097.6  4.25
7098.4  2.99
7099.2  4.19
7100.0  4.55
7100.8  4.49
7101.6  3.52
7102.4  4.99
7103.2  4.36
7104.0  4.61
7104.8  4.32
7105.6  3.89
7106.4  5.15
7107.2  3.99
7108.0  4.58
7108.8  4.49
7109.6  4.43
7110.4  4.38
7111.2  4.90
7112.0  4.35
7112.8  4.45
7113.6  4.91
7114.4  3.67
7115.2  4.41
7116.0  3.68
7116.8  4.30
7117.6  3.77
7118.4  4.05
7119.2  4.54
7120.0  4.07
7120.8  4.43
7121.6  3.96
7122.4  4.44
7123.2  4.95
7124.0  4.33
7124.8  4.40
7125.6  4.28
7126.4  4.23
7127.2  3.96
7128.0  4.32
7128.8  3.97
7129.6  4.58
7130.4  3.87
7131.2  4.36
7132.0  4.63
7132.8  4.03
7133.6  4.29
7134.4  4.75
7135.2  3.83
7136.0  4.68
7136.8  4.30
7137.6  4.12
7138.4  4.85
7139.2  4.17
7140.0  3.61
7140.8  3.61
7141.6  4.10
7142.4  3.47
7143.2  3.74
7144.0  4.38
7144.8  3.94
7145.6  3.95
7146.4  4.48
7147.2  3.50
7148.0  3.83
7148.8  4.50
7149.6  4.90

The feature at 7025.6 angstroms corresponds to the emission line H-alpha 6563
